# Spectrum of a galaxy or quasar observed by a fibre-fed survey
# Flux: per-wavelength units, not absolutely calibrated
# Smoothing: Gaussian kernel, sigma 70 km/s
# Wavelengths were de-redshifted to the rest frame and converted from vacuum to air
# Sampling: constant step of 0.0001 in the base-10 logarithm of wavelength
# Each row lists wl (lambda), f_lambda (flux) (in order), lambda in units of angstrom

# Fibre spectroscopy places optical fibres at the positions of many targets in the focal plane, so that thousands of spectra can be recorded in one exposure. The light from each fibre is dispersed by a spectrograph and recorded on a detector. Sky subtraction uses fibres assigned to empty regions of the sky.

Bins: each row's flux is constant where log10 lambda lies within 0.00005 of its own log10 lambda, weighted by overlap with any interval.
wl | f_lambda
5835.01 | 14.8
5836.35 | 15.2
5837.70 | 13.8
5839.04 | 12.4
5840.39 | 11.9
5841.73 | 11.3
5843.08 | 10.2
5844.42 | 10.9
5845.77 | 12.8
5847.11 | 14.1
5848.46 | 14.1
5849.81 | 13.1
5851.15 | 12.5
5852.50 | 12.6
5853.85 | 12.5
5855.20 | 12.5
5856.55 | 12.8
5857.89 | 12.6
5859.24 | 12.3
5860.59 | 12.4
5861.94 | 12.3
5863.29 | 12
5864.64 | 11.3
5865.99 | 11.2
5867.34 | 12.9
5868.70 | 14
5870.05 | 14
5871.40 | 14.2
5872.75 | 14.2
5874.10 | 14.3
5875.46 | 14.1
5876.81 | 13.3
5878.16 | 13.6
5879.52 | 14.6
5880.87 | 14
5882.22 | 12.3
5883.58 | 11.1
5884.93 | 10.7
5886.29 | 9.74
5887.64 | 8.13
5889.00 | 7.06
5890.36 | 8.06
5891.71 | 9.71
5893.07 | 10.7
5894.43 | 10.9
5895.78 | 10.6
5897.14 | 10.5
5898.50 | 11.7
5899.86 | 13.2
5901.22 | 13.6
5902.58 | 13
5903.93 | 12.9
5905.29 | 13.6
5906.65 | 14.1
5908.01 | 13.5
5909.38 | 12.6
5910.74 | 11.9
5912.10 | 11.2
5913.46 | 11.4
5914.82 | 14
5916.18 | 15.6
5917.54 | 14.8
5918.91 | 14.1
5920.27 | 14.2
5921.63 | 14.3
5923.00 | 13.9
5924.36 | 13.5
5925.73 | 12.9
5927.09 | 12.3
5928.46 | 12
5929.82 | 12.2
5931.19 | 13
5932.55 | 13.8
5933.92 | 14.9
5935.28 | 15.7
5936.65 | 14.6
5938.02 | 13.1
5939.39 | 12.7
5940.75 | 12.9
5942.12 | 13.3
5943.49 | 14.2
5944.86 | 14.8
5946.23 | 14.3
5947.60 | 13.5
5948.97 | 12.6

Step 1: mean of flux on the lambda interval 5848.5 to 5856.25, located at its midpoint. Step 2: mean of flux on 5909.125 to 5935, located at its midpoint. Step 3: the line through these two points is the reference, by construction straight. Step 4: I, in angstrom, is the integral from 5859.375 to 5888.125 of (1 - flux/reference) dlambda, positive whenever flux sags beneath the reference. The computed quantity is 0.7 angstrom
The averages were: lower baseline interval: 12.8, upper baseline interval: 13.3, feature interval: 12.6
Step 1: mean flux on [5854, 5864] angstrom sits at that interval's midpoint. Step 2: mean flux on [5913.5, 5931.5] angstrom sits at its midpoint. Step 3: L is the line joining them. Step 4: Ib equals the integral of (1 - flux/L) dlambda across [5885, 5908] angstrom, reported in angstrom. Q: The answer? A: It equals 3.4 angstrom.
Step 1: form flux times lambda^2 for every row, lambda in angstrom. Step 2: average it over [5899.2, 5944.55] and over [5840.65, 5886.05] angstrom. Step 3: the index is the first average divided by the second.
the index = 1.1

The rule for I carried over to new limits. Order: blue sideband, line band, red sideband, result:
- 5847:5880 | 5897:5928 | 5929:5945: 0.7 angstrom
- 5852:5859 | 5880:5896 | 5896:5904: 2.7 angstrom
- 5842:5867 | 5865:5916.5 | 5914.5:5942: 3.0 angstrom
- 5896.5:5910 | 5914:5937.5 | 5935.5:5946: -0.8 angstrom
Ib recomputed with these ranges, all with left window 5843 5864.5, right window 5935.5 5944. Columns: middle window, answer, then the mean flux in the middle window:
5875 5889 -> 1.06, 11.9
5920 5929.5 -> 0.12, 13.2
